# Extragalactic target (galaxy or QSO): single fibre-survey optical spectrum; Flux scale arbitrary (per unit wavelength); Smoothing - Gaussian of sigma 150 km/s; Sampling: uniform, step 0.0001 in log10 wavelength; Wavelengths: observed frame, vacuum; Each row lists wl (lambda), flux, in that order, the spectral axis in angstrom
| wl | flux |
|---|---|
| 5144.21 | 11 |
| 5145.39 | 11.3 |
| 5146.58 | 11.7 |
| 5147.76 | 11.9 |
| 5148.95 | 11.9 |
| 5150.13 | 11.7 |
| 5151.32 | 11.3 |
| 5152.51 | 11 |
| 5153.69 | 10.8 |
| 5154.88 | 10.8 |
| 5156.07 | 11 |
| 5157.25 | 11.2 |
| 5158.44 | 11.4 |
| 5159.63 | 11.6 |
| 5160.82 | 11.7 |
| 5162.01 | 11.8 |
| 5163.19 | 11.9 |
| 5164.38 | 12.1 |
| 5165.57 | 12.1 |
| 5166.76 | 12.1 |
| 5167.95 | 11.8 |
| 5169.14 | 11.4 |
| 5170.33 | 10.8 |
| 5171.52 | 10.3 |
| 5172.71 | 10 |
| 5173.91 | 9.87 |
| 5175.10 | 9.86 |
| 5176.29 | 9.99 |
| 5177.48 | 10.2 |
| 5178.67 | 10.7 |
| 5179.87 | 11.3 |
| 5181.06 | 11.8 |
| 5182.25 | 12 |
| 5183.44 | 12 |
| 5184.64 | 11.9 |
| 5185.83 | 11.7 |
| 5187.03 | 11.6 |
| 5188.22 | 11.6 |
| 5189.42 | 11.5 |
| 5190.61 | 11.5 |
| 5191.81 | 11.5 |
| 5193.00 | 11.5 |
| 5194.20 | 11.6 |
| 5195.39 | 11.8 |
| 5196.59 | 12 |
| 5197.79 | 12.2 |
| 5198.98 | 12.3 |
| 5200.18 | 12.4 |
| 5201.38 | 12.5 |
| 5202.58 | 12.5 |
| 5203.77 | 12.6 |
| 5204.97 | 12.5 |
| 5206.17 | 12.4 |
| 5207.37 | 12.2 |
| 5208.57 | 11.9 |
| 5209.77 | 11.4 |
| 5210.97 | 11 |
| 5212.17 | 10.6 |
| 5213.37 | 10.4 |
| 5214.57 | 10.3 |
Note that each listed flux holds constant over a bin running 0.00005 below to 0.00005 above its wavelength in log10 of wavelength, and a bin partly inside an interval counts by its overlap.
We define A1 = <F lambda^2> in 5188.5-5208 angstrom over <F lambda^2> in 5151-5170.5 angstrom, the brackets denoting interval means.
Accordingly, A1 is 1.1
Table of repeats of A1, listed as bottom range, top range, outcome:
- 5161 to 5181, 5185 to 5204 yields 1.09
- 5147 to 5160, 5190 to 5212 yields 1.08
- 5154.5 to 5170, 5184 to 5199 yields 1.02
